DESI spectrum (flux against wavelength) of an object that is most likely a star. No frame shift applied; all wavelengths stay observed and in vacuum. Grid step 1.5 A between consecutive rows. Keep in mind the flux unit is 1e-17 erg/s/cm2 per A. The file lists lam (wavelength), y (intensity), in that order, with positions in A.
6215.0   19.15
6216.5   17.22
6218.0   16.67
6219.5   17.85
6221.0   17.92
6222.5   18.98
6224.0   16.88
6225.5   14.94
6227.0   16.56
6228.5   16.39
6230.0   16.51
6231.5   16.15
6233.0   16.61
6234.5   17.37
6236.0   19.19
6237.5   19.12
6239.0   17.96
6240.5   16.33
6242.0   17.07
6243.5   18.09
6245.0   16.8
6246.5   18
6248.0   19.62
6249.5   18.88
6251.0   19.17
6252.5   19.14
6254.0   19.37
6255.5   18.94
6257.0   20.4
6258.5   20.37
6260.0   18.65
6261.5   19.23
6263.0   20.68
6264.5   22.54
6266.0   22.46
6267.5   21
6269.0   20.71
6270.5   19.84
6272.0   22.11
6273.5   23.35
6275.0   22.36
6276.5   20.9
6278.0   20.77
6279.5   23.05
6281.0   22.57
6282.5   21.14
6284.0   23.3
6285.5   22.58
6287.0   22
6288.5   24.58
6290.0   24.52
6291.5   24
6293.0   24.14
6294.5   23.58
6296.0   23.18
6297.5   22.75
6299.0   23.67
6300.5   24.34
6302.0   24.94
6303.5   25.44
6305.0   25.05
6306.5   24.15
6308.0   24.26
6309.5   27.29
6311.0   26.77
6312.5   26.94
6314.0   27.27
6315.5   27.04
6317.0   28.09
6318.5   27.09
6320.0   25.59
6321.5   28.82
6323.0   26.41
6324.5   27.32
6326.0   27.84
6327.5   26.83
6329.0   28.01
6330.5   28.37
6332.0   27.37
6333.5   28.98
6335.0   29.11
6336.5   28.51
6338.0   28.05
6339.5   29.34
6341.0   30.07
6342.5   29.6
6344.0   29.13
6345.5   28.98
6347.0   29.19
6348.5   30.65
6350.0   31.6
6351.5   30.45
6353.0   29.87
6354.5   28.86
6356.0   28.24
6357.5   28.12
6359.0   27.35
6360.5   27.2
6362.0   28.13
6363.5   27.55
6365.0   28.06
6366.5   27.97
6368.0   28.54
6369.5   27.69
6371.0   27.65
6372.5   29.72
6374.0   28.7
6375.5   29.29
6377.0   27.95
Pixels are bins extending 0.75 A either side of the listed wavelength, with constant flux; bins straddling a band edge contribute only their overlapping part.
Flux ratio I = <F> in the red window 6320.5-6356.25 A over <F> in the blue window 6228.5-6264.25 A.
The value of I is 1.6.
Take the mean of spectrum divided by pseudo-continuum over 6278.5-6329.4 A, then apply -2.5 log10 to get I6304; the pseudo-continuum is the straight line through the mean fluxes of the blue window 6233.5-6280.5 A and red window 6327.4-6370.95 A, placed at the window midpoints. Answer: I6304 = -0.03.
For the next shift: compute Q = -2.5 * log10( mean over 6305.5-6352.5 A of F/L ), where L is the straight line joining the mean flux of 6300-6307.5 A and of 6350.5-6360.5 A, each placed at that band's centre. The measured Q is -0.05 mag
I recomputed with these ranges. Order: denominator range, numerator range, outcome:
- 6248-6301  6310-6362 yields 1.31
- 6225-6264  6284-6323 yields 1.38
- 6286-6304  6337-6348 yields 1.22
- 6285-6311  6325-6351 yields 1.19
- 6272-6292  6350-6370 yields 1.25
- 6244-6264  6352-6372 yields 1.47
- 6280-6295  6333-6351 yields 1.27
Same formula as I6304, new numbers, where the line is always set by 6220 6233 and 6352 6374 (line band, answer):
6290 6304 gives -0.06 mag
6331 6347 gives -0.11 mag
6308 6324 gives -0.11 mag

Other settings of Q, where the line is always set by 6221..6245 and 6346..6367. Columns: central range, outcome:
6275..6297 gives -0.032 mag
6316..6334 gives -0.068 mag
